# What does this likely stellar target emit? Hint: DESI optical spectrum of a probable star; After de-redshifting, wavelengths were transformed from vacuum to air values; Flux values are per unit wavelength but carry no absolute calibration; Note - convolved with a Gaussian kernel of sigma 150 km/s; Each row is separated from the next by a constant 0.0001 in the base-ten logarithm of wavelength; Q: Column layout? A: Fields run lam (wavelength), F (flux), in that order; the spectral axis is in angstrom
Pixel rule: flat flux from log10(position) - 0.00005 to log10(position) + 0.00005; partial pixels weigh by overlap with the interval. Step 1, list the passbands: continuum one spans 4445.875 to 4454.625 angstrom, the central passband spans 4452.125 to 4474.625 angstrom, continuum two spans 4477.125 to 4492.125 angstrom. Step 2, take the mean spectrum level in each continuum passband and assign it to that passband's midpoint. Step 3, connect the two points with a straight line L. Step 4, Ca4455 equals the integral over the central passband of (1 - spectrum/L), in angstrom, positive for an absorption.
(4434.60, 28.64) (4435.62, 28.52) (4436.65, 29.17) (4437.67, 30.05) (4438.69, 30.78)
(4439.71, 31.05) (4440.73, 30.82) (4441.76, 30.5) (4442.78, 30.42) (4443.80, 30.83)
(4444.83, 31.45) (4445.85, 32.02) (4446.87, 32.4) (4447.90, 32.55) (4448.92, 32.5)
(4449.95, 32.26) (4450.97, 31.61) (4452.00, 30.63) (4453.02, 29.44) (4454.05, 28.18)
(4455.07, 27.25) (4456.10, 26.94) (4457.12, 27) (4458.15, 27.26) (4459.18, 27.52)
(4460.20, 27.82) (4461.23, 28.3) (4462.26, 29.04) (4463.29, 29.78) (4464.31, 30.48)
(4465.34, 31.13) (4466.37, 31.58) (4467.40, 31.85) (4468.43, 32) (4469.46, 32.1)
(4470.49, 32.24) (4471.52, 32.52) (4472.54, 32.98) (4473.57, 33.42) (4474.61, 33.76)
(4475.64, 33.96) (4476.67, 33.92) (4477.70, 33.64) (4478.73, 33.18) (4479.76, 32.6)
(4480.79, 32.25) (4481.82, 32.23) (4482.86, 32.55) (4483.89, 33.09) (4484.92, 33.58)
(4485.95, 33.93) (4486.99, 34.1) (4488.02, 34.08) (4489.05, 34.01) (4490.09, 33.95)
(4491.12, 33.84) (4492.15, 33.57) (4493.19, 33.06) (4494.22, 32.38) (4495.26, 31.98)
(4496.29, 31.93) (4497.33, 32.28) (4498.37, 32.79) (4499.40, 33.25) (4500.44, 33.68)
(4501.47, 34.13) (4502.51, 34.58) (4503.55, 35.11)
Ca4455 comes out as 1.4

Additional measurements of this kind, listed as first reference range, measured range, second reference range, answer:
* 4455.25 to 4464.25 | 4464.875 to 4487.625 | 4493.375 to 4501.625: -2.07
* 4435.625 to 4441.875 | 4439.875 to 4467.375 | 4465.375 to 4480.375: 1.11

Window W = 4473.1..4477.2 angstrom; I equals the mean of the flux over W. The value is 33.7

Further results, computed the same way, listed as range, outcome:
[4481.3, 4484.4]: 32.6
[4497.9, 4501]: 33.4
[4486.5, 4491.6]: 34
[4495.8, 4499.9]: 32.5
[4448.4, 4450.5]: 32.4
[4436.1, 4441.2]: 30.4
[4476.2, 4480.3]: 33.4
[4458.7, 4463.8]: 28.5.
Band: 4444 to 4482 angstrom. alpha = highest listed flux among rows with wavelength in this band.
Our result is 33.96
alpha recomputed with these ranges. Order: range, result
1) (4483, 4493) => 34.1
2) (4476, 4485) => 33.92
